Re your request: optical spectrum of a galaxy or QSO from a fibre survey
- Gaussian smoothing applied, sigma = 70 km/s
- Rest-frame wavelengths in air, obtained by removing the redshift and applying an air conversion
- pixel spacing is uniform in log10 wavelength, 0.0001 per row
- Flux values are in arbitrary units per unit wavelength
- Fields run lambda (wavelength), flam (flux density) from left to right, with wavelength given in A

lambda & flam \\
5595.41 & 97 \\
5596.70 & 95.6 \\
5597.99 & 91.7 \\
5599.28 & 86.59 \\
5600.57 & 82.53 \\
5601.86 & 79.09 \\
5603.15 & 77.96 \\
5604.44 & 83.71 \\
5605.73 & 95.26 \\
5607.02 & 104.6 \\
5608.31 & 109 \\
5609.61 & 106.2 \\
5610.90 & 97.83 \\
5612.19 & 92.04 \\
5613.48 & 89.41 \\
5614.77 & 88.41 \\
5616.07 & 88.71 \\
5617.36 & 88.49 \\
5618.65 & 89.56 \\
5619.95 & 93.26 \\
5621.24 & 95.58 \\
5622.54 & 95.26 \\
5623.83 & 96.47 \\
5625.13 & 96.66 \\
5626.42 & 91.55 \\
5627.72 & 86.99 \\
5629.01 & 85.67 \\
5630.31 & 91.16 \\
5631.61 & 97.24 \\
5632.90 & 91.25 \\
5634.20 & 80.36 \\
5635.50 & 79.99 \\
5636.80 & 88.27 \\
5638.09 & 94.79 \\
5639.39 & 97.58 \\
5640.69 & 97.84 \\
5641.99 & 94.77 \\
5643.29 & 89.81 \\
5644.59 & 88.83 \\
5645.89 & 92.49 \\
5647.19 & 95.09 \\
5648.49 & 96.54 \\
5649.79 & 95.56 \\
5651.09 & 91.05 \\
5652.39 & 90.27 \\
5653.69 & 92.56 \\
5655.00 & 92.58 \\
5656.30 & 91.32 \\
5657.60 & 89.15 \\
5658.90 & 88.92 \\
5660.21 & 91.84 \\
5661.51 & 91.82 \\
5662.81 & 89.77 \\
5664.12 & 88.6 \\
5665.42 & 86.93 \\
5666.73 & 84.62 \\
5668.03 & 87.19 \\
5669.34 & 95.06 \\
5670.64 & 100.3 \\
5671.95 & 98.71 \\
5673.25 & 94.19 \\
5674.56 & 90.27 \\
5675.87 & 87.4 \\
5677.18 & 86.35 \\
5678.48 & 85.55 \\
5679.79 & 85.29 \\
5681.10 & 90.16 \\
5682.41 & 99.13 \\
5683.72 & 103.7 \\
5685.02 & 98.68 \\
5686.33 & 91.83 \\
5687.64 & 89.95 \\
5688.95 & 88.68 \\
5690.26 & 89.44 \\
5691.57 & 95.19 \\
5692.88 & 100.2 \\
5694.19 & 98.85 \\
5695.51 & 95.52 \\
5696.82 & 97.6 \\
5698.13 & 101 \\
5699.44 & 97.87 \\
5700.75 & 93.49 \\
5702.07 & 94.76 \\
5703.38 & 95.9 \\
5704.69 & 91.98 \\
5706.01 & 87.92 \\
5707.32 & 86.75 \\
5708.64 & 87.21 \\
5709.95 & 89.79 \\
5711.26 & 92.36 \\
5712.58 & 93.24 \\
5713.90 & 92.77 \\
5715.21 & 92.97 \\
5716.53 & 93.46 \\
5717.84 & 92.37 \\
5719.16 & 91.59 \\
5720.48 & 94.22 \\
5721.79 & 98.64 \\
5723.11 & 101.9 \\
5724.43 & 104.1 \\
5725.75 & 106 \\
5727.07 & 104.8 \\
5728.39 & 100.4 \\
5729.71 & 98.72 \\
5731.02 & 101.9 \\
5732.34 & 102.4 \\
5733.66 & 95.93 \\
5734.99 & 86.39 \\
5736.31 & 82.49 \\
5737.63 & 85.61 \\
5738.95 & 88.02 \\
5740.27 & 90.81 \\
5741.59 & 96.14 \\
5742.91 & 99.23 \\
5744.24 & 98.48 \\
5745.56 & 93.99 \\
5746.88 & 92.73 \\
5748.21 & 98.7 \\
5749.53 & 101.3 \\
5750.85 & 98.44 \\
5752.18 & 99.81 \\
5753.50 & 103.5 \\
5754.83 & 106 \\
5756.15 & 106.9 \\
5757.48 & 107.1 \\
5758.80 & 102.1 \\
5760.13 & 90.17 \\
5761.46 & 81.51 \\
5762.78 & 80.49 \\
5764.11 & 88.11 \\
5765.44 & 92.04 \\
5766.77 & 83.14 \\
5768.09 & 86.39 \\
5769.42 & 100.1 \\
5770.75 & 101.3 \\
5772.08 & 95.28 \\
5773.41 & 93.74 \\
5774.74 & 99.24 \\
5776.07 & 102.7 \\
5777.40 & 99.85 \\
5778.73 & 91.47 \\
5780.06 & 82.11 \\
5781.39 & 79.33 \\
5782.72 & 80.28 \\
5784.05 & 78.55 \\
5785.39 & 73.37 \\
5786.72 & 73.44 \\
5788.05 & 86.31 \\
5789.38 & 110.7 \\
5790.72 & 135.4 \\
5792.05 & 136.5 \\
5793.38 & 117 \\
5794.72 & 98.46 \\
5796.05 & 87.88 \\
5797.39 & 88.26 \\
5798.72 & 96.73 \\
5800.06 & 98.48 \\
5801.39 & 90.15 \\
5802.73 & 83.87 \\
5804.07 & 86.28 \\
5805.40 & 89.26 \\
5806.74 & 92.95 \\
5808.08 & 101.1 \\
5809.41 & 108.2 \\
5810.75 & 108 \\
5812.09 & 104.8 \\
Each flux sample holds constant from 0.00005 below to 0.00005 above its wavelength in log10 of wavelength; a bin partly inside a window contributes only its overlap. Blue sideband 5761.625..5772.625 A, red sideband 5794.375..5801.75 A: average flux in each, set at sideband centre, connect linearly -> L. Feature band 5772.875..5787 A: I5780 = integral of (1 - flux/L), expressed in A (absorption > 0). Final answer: 0.7 A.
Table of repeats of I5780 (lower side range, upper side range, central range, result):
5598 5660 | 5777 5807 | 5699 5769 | -1.35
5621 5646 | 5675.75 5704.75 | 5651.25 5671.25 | 0.44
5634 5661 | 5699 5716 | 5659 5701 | -0.51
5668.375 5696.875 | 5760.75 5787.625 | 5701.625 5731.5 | -1.25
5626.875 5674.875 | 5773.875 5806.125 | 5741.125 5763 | -0.99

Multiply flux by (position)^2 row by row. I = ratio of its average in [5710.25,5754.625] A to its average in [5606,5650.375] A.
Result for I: 1.07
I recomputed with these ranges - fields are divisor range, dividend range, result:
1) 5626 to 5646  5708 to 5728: 1.09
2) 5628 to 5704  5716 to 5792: 1.06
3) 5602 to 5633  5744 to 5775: 1.08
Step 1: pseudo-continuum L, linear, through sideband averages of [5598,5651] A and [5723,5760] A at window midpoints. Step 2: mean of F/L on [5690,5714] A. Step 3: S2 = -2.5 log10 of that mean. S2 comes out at 0.02 mag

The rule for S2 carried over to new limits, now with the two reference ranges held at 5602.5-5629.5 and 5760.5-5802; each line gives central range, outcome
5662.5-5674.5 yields 0.02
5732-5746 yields 0.01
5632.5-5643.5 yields 0.03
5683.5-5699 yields -0.03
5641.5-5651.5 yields 0.00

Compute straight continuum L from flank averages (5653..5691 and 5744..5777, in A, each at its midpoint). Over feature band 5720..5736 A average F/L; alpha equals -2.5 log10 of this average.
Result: -0.055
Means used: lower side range 91.4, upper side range 96.1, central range 99.3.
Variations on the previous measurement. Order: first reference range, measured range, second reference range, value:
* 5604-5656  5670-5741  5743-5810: 0.00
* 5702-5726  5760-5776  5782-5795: 0.07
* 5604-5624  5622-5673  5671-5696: 0.03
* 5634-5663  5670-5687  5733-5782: -0.01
